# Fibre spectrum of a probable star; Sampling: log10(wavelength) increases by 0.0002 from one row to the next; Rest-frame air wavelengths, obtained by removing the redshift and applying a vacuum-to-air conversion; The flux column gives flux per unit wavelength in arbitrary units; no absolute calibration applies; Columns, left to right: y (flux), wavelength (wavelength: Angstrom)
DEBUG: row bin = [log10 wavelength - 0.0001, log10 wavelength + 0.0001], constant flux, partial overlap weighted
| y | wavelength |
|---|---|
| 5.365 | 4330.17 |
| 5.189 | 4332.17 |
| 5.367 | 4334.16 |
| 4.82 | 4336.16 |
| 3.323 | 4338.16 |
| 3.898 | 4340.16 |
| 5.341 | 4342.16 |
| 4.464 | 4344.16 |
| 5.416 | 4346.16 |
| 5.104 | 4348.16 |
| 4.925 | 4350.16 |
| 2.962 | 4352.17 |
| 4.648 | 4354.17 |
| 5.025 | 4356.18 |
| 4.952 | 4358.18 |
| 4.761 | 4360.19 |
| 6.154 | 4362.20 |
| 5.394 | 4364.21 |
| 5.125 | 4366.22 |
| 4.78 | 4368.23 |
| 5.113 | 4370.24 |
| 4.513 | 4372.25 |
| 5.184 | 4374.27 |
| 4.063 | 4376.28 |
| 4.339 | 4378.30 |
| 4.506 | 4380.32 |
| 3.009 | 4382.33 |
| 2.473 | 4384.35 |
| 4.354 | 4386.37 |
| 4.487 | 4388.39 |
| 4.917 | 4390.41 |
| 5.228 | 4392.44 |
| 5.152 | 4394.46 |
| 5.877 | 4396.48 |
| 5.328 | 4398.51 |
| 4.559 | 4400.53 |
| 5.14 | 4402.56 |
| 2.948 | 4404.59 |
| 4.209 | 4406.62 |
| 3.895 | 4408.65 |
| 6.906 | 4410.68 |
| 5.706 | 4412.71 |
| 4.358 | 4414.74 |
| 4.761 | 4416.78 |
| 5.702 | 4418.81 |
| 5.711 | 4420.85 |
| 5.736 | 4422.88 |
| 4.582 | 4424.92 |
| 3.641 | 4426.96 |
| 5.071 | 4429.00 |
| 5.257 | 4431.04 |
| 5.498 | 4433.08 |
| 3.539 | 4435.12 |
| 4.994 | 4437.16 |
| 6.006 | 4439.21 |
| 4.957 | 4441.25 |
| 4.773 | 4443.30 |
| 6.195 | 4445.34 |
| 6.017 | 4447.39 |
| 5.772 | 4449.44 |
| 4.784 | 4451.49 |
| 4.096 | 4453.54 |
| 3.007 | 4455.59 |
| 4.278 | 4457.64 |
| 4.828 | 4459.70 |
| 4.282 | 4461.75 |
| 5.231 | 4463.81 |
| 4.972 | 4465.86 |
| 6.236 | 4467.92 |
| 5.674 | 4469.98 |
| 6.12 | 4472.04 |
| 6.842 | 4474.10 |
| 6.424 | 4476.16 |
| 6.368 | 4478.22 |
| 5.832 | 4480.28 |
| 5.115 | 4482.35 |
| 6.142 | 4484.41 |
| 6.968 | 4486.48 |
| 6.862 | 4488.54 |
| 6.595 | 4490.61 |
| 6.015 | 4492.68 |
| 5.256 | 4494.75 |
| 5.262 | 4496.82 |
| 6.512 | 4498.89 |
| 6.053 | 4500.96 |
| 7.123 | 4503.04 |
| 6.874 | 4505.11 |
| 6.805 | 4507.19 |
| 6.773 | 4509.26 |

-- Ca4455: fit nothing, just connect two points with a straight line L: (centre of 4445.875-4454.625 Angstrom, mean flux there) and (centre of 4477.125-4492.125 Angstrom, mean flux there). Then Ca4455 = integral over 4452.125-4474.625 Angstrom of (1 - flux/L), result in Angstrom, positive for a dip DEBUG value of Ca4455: 2.5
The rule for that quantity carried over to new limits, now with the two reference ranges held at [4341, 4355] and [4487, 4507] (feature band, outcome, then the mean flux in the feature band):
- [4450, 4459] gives 2.60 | 4.16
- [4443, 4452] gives 0.26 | 5.61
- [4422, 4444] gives 2.78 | 4.91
